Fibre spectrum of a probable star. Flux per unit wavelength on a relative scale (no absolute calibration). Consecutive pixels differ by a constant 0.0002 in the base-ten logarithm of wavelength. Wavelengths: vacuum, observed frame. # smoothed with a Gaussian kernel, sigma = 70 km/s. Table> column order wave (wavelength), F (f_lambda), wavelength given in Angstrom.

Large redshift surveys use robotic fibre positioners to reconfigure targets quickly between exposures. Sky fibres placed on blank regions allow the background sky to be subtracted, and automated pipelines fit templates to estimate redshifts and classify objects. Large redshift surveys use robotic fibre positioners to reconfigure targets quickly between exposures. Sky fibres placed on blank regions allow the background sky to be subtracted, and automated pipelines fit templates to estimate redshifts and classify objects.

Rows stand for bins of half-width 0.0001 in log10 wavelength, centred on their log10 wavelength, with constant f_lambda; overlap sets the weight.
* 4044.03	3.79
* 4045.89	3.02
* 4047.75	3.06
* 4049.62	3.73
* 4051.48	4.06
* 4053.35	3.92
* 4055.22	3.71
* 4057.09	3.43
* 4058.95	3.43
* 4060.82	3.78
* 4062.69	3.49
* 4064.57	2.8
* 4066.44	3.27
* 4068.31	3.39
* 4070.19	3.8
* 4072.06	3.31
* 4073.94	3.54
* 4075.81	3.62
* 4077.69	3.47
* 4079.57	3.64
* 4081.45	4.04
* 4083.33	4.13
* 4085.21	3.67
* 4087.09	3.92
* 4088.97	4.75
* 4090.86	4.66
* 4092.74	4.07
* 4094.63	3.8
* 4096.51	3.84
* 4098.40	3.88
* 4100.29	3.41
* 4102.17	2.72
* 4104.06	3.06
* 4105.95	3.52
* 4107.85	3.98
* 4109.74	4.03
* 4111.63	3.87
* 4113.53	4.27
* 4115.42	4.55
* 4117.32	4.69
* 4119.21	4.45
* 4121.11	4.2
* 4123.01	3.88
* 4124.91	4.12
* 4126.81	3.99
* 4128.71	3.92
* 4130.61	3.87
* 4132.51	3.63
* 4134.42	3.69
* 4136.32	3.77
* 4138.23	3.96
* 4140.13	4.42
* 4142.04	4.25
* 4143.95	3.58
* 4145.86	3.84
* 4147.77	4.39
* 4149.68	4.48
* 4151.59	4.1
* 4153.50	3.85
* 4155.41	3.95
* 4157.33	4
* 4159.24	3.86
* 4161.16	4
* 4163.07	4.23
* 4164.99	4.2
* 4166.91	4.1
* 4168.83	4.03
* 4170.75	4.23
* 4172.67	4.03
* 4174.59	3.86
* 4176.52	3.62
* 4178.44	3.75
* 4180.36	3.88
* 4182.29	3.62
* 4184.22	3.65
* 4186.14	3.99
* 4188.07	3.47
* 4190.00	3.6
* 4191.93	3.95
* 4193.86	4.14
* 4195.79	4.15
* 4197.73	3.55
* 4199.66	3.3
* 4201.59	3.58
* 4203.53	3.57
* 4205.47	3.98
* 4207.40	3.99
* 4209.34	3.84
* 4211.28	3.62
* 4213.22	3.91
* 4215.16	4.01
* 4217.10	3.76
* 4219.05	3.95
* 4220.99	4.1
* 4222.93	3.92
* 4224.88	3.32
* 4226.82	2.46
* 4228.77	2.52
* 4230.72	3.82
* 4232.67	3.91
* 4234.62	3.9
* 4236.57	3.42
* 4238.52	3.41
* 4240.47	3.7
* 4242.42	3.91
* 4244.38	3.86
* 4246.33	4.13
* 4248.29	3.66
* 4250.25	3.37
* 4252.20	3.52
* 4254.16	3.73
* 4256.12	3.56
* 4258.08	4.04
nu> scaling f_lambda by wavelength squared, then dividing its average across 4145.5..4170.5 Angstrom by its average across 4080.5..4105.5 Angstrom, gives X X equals 1.10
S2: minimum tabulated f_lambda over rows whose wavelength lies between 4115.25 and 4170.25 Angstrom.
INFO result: 3.58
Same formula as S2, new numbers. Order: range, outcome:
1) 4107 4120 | 3.87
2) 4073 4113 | 2.72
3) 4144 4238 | 2.46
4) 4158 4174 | 3.86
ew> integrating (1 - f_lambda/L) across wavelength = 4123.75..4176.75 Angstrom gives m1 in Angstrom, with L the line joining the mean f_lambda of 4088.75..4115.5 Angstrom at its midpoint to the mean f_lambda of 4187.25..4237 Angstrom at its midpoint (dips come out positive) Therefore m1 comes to -3.2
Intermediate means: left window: 3.85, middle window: 4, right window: 3.69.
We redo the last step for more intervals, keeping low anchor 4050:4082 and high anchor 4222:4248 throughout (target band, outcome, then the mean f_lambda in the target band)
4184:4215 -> -1.86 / 3.78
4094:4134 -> -3.61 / 3.89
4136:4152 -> -2.40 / 4.1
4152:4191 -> -3.66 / 3.9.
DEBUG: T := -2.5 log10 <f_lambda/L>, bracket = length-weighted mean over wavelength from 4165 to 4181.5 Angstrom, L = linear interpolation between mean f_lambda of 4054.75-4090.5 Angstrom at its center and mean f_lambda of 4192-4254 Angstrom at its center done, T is -0.08 mag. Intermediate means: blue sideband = 3.66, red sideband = 3.69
